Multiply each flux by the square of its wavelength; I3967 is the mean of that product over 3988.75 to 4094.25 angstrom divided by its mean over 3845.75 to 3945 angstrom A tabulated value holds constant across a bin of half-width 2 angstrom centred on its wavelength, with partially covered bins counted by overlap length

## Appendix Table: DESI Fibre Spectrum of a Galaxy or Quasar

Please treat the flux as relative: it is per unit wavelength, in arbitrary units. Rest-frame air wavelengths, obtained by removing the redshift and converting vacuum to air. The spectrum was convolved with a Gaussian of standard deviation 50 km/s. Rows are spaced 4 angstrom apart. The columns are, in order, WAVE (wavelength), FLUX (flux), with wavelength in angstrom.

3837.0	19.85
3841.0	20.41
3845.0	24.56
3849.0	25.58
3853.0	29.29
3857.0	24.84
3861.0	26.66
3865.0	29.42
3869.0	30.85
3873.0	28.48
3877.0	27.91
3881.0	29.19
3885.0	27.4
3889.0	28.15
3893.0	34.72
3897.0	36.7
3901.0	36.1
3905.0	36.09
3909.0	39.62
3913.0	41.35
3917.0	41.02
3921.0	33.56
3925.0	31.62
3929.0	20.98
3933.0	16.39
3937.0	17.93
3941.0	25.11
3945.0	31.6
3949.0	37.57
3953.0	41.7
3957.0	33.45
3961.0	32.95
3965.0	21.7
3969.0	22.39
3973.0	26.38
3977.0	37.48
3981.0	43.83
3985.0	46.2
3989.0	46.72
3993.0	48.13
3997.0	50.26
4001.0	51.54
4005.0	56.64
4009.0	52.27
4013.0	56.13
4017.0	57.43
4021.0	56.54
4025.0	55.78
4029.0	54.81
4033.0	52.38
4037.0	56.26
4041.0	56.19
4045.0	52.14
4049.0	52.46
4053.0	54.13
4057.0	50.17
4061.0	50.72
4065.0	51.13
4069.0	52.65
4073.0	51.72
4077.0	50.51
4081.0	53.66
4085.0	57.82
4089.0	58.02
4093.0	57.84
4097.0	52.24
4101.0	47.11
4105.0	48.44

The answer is 1.93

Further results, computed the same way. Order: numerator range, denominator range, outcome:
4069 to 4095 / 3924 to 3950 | 2.33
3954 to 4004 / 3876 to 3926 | 1.18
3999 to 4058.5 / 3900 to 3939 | 1.83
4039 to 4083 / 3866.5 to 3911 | 1.77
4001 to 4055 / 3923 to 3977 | 2.03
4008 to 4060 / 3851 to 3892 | 2.08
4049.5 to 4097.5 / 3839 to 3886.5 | 2.19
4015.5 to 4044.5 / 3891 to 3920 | 1.56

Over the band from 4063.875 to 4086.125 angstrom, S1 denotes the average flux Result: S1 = 52.8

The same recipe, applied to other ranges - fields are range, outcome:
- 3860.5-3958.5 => 31.4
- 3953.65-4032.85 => 44.9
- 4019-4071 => 53.5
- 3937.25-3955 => 32.4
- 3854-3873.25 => 28.1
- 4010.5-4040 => 55.6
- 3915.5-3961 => 30.1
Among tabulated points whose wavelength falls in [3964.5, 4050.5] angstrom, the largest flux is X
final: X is 57.43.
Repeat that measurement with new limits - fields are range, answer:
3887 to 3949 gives 41.35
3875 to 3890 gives 29.19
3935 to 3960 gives 41.7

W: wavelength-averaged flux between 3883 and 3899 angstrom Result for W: 31.7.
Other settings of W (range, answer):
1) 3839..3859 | 24.9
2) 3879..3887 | 28.3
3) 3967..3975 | 24.4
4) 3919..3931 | 28.7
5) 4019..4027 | 56.2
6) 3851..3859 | 27.1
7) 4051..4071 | 51.8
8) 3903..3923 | 38.3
